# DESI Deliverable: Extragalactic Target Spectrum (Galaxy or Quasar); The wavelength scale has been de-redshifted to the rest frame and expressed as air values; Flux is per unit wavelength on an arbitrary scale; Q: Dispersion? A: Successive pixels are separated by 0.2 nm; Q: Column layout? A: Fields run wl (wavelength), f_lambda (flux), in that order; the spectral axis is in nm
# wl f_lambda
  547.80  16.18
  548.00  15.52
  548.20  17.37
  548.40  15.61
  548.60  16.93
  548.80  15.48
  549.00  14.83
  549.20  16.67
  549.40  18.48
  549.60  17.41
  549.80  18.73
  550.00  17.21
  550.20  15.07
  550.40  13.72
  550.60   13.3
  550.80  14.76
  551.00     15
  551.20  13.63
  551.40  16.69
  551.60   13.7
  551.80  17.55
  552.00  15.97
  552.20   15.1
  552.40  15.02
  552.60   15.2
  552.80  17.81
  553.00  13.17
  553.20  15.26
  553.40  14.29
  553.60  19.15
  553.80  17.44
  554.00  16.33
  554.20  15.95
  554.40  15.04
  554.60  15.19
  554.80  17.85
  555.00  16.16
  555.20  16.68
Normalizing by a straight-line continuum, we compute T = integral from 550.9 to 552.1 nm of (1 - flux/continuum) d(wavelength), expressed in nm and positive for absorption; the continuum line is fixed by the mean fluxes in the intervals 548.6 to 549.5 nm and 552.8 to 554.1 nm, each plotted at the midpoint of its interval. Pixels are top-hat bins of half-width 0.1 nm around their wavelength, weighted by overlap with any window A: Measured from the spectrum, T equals 0.06 nm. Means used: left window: 16.4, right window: 16.1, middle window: 15.4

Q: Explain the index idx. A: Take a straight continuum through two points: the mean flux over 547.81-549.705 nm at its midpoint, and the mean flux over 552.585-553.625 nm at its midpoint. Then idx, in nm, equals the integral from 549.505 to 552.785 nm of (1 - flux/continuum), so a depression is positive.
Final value 0.091 nm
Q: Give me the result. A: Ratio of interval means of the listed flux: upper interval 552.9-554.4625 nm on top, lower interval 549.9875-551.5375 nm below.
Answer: 1.07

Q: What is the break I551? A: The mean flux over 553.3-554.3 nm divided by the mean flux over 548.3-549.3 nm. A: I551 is 1.05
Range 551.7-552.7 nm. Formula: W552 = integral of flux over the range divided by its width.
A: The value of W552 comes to 15.8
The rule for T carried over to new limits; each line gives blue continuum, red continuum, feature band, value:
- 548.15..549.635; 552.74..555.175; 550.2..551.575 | 0.16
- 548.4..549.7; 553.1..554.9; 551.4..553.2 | 0.10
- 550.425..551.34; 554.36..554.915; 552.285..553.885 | -0.06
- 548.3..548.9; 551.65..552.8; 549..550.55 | -0.05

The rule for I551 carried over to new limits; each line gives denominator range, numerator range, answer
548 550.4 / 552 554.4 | 0.96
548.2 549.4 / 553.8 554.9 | 1.00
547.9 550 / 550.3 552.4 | 0.89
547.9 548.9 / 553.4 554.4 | 1.03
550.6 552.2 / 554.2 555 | 1.06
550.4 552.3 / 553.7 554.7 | 1.07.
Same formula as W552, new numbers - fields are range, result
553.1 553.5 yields 14.8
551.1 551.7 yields 14.7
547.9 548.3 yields 16.4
